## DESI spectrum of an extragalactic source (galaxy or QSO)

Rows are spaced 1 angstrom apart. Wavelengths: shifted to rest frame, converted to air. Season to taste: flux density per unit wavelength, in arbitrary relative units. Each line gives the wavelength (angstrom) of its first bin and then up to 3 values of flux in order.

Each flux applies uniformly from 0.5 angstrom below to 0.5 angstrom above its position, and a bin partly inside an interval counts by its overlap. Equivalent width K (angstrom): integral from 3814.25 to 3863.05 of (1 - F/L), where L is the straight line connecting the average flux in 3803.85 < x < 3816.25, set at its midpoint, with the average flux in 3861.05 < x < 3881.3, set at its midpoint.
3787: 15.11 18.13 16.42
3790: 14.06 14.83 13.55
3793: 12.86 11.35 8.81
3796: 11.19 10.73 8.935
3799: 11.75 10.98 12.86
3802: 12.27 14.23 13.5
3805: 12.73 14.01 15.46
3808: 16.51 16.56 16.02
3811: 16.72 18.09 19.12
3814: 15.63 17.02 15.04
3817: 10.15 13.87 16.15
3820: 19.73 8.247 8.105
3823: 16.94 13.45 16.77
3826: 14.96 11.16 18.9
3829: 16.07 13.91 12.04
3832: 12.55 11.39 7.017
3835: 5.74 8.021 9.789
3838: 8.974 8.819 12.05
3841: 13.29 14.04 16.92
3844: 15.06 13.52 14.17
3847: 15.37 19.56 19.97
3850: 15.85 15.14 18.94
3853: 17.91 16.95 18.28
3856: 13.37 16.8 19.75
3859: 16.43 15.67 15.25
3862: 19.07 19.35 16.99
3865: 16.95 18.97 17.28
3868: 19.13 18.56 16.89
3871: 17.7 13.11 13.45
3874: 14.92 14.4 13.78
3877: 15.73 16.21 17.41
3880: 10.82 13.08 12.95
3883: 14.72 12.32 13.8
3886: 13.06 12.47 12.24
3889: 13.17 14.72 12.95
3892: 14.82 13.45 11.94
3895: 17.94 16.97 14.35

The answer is 5.09 angstrom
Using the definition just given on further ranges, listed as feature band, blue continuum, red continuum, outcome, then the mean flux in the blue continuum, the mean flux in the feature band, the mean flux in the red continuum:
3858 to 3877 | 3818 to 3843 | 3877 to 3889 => -4.7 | 12.5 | 16.6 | 13.6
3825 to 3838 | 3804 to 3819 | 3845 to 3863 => 3.4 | 15.5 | 11.9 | 16.9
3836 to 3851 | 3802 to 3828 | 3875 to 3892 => 0.5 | 14.8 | 13.9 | 13.8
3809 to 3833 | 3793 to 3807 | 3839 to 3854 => -2.1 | 12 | 14.8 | 15.6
